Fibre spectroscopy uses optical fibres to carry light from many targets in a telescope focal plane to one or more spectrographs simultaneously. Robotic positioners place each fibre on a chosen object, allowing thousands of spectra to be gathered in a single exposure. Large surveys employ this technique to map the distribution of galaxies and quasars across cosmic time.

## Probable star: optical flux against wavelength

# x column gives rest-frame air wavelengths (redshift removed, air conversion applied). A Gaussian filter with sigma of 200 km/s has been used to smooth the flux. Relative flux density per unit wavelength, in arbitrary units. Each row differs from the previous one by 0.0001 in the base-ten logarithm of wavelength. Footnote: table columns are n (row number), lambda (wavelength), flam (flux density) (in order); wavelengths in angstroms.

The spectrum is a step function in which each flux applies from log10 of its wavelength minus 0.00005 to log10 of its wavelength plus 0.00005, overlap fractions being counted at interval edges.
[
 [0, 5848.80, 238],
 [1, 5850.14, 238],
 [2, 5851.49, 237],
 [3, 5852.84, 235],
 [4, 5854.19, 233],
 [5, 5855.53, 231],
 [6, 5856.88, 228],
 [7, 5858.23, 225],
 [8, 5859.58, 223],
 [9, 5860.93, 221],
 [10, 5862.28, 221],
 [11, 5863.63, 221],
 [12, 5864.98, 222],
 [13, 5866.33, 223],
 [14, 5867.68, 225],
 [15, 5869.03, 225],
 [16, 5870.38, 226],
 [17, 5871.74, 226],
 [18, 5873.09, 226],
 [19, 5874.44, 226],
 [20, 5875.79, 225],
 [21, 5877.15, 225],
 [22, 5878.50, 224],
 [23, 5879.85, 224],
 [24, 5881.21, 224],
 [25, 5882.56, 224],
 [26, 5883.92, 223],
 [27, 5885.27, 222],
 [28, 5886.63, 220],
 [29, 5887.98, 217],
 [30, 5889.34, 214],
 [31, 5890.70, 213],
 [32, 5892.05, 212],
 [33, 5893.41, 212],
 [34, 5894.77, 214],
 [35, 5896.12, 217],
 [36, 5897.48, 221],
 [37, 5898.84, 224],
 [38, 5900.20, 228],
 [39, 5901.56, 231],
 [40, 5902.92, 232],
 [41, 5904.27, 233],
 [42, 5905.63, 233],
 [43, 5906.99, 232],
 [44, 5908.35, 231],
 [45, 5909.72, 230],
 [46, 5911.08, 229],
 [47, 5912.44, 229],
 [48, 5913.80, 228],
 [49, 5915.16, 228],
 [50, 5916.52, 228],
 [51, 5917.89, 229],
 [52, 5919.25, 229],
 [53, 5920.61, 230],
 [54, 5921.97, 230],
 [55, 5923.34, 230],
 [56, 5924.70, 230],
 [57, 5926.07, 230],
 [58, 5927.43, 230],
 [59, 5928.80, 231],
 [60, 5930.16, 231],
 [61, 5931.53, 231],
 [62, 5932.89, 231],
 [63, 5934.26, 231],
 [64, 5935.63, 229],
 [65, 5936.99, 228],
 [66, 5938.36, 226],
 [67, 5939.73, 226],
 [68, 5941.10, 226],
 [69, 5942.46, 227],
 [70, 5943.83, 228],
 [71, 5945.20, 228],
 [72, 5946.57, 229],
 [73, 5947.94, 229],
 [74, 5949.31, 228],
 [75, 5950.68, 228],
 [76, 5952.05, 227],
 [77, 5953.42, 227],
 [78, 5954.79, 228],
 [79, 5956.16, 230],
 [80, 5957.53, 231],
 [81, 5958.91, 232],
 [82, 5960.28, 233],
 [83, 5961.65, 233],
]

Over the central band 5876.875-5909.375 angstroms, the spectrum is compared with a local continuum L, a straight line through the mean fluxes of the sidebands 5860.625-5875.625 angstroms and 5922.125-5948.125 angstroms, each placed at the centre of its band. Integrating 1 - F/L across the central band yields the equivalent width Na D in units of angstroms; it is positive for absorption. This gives 0.42 angstroms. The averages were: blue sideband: 224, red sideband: 229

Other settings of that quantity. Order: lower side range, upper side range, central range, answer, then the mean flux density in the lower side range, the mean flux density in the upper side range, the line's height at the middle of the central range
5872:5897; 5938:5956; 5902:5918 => -0.50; 220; 228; 223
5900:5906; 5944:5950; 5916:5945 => 0.07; 232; 228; 230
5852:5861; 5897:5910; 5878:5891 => 0.48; 229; 230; 229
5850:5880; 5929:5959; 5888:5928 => 0.29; 226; 229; 228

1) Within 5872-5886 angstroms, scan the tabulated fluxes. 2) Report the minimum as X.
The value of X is 222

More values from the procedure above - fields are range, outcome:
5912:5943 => 226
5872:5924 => 212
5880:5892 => 213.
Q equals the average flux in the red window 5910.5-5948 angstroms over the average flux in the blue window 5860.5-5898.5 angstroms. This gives 1.04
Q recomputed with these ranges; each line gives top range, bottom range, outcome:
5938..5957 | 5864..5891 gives 1.02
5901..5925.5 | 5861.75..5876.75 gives 1.03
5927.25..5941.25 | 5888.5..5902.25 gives 1.05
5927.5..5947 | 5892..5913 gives 1.01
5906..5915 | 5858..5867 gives 1.03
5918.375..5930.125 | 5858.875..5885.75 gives 1.03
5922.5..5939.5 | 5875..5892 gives 1.04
